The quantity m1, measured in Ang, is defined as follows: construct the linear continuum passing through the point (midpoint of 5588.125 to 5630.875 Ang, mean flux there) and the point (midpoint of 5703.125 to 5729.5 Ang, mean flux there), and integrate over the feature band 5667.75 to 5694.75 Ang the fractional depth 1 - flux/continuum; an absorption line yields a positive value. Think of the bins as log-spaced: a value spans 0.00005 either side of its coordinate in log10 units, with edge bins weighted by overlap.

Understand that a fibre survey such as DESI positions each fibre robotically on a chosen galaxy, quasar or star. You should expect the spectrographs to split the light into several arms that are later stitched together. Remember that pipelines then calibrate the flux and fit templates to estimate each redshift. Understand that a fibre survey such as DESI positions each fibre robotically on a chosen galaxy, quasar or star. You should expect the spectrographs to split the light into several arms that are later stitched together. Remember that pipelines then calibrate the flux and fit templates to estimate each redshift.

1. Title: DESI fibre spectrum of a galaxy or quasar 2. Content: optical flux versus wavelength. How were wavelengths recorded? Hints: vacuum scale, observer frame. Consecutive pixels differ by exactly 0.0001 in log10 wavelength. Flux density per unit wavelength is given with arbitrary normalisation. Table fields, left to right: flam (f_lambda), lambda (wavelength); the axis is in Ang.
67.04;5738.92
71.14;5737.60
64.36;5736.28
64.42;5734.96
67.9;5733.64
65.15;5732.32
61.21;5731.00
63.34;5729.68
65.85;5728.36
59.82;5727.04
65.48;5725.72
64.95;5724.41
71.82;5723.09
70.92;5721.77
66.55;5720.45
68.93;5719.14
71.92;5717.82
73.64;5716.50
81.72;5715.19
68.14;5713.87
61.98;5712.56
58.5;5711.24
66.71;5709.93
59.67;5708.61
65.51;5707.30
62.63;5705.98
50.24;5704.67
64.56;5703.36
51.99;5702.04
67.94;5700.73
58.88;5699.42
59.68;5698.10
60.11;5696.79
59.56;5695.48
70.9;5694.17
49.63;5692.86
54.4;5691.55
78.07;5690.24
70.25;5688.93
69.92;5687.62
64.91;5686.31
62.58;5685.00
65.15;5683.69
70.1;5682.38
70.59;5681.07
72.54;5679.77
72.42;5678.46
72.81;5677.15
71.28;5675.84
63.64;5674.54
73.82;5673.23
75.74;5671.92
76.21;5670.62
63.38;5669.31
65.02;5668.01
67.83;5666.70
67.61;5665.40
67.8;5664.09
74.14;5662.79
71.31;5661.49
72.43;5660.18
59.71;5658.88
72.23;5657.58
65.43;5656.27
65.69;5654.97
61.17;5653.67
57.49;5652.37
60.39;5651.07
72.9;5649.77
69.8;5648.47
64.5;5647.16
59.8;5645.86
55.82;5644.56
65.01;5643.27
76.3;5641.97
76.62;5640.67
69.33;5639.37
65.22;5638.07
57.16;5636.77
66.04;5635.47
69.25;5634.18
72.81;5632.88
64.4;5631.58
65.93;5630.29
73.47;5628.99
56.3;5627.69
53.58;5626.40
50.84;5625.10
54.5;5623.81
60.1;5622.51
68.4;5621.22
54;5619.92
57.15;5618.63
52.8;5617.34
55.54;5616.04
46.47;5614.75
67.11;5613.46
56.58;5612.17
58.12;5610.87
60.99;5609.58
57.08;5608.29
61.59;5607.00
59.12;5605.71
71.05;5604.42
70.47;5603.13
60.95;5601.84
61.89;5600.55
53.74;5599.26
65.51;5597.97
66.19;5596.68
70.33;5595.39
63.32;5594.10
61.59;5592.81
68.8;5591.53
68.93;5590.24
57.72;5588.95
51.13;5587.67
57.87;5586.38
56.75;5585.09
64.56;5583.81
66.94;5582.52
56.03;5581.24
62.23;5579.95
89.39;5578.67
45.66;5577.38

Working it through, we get -1.69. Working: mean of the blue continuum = 60.9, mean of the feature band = 68.3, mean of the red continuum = 66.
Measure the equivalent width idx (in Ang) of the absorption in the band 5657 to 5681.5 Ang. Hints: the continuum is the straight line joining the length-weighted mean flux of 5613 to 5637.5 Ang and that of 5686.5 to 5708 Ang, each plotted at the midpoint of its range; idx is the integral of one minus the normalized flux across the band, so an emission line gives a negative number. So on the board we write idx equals -3.4 Ang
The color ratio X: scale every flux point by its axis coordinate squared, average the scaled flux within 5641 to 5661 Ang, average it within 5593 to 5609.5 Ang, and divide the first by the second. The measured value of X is 1.05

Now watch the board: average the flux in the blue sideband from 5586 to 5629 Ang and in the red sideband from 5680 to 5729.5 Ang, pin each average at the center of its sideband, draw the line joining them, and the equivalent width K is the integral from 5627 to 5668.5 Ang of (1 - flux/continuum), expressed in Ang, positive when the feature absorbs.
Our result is -2.9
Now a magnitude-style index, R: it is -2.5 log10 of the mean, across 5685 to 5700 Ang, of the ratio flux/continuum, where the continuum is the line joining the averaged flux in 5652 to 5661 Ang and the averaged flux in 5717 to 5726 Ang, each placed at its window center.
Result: 0.066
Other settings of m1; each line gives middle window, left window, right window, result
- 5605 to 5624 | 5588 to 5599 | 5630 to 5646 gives 2.16 Ang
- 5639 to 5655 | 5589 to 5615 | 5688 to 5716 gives -0.73 Ang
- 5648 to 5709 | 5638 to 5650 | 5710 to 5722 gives 1.97 Ang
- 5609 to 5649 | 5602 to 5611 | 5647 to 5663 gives 1.58 Ang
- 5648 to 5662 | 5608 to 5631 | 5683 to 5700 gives -1.22 Ang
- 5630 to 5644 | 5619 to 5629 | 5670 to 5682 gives -1.49 Ang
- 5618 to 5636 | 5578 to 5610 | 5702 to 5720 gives 0.56 Ang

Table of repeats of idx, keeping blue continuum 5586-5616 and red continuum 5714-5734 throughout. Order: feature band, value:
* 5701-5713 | 1.2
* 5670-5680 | -1.1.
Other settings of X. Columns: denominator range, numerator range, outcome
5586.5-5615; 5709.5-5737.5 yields 1.13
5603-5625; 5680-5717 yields 1.12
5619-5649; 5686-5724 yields 1.04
